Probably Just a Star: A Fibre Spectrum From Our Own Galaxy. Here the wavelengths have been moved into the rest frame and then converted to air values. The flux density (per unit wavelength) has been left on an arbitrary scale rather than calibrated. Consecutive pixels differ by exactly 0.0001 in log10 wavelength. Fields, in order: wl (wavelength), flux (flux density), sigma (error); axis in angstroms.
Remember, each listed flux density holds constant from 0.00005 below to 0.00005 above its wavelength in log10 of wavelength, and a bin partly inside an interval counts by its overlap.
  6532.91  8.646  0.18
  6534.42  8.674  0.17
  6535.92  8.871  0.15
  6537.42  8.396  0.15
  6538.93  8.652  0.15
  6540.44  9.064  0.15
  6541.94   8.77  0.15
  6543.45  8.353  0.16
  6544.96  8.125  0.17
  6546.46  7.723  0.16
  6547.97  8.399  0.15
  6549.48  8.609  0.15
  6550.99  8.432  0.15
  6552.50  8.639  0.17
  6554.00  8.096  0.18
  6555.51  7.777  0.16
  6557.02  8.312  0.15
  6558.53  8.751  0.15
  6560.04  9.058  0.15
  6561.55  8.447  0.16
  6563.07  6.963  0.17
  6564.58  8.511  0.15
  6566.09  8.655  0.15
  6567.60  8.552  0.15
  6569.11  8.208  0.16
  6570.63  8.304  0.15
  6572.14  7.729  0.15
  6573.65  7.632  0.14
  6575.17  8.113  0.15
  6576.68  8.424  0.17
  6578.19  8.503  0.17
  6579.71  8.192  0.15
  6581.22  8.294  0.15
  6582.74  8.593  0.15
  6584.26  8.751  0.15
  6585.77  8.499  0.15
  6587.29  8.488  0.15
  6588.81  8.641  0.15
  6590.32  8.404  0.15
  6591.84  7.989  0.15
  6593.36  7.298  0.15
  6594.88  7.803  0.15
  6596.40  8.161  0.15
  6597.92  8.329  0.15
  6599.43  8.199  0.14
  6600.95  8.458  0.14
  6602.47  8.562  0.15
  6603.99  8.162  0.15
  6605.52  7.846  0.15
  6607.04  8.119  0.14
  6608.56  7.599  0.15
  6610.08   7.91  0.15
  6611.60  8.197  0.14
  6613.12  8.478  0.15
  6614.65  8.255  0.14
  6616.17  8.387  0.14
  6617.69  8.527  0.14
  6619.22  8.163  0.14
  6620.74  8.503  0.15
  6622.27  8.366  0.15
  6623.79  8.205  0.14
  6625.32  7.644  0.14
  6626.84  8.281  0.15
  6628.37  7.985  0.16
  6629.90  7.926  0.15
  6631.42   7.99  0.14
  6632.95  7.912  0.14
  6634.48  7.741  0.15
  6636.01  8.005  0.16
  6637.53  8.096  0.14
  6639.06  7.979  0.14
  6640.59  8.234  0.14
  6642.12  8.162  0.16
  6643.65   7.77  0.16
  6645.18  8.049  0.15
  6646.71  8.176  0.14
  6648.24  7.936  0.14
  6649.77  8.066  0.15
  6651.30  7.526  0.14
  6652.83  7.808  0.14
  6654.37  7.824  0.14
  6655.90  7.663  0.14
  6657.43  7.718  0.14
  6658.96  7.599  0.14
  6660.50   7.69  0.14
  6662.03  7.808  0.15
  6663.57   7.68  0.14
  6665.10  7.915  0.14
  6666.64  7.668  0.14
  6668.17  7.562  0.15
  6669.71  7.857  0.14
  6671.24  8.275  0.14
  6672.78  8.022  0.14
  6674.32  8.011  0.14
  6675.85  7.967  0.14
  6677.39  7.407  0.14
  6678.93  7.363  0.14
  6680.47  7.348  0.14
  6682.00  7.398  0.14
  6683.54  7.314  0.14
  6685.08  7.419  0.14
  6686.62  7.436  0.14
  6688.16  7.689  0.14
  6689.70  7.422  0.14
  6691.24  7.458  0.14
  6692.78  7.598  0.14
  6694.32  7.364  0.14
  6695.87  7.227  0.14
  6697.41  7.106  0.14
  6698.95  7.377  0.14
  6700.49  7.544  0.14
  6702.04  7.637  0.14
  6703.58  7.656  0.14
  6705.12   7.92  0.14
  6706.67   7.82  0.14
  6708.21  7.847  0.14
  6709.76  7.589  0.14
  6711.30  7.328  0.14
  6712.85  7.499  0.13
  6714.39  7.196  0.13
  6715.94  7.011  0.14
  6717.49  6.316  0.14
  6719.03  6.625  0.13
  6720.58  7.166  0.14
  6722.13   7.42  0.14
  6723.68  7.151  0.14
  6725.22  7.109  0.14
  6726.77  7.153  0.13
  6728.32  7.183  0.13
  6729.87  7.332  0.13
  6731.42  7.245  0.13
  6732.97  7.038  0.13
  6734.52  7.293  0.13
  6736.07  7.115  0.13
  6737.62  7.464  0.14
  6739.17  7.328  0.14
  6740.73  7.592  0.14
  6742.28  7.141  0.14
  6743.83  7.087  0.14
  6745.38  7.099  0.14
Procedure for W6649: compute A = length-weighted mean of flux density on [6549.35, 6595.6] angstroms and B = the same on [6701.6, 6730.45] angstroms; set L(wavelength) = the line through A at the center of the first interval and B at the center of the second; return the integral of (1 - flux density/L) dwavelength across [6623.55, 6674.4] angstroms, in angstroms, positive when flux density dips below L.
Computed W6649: -0.9 angstroms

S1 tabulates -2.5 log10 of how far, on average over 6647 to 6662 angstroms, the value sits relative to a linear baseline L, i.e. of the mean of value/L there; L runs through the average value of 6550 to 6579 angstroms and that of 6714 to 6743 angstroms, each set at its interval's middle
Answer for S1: -0.02 mag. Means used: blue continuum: 8.27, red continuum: 7.15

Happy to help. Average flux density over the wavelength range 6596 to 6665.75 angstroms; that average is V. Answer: 8.03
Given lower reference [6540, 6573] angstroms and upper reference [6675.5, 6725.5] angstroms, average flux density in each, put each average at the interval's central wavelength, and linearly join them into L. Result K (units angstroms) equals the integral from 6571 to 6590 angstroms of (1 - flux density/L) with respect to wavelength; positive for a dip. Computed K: -0.4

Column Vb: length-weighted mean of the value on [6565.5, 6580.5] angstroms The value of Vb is 8.23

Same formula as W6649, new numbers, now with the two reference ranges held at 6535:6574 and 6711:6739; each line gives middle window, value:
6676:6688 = 0.04 angstroms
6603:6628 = -0.76 angstroms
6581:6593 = -0.44 angstroms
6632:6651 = -0.63 angstroms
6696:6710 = -0.56 angstroms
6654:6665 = -0.15 angstroms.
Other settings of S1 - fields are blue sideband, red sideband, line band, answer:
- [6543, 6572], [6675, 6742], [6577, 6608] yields -0.024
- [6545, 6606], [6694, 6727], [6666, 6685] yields -0.015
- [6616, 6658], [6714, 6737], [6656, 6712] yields -0.013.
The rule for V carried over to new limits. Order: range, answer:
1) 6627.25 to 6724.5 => 7.64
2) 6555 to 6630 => 8.23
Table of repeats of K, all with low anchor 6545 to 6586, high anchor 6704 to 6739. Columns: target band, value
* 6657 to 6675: -0.43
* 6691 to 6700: 0.11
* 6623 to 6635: -0.13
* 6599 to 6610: -0.11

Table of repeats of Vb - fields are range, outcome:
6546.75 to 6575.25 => 8.27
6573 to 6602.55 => 8.26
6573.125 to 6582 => 8.21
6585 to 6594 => 8.24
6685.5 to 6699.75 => 7.41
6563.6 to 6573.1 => 8.28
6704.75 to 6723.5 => 7.29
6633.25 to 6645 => 8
